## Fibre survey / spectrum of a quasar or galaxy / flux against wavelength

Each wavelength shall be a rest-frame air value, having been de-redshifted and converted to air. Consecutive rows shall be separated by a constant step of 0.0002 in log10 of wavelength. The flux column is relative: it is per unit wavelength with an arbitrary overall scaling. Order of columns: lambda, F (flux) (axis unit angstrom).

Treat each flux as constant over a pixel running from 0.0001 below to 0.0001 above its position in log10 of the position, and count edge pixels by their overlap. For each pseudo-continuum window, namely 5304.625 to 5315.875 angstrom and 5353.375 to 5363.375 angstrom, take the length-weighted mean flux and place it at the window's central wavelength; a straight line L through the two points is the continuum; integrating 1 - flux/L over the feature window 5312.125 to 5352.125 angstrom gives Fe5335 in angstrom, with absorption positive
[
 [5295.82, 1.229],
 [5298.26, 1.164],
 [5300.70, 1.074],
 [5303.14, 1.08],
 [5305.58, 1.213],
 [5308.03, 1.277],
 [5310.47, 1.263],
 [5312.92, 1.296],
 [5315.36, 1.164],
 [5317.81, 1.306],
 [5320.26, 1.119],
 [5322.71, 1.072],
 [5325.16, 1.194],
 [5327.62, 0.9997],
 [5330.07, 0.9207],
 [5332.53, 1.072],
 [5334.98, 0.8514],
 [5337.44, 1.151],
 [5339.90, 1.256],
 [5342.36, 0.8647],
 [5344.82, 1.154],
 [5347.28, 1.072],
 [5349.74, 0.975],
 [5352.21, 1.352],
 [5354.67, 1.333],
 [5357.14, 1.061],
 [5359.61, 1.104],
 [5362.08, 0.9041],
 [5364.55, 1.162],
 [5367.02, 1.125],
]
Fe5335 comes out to 2.9 angstrom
